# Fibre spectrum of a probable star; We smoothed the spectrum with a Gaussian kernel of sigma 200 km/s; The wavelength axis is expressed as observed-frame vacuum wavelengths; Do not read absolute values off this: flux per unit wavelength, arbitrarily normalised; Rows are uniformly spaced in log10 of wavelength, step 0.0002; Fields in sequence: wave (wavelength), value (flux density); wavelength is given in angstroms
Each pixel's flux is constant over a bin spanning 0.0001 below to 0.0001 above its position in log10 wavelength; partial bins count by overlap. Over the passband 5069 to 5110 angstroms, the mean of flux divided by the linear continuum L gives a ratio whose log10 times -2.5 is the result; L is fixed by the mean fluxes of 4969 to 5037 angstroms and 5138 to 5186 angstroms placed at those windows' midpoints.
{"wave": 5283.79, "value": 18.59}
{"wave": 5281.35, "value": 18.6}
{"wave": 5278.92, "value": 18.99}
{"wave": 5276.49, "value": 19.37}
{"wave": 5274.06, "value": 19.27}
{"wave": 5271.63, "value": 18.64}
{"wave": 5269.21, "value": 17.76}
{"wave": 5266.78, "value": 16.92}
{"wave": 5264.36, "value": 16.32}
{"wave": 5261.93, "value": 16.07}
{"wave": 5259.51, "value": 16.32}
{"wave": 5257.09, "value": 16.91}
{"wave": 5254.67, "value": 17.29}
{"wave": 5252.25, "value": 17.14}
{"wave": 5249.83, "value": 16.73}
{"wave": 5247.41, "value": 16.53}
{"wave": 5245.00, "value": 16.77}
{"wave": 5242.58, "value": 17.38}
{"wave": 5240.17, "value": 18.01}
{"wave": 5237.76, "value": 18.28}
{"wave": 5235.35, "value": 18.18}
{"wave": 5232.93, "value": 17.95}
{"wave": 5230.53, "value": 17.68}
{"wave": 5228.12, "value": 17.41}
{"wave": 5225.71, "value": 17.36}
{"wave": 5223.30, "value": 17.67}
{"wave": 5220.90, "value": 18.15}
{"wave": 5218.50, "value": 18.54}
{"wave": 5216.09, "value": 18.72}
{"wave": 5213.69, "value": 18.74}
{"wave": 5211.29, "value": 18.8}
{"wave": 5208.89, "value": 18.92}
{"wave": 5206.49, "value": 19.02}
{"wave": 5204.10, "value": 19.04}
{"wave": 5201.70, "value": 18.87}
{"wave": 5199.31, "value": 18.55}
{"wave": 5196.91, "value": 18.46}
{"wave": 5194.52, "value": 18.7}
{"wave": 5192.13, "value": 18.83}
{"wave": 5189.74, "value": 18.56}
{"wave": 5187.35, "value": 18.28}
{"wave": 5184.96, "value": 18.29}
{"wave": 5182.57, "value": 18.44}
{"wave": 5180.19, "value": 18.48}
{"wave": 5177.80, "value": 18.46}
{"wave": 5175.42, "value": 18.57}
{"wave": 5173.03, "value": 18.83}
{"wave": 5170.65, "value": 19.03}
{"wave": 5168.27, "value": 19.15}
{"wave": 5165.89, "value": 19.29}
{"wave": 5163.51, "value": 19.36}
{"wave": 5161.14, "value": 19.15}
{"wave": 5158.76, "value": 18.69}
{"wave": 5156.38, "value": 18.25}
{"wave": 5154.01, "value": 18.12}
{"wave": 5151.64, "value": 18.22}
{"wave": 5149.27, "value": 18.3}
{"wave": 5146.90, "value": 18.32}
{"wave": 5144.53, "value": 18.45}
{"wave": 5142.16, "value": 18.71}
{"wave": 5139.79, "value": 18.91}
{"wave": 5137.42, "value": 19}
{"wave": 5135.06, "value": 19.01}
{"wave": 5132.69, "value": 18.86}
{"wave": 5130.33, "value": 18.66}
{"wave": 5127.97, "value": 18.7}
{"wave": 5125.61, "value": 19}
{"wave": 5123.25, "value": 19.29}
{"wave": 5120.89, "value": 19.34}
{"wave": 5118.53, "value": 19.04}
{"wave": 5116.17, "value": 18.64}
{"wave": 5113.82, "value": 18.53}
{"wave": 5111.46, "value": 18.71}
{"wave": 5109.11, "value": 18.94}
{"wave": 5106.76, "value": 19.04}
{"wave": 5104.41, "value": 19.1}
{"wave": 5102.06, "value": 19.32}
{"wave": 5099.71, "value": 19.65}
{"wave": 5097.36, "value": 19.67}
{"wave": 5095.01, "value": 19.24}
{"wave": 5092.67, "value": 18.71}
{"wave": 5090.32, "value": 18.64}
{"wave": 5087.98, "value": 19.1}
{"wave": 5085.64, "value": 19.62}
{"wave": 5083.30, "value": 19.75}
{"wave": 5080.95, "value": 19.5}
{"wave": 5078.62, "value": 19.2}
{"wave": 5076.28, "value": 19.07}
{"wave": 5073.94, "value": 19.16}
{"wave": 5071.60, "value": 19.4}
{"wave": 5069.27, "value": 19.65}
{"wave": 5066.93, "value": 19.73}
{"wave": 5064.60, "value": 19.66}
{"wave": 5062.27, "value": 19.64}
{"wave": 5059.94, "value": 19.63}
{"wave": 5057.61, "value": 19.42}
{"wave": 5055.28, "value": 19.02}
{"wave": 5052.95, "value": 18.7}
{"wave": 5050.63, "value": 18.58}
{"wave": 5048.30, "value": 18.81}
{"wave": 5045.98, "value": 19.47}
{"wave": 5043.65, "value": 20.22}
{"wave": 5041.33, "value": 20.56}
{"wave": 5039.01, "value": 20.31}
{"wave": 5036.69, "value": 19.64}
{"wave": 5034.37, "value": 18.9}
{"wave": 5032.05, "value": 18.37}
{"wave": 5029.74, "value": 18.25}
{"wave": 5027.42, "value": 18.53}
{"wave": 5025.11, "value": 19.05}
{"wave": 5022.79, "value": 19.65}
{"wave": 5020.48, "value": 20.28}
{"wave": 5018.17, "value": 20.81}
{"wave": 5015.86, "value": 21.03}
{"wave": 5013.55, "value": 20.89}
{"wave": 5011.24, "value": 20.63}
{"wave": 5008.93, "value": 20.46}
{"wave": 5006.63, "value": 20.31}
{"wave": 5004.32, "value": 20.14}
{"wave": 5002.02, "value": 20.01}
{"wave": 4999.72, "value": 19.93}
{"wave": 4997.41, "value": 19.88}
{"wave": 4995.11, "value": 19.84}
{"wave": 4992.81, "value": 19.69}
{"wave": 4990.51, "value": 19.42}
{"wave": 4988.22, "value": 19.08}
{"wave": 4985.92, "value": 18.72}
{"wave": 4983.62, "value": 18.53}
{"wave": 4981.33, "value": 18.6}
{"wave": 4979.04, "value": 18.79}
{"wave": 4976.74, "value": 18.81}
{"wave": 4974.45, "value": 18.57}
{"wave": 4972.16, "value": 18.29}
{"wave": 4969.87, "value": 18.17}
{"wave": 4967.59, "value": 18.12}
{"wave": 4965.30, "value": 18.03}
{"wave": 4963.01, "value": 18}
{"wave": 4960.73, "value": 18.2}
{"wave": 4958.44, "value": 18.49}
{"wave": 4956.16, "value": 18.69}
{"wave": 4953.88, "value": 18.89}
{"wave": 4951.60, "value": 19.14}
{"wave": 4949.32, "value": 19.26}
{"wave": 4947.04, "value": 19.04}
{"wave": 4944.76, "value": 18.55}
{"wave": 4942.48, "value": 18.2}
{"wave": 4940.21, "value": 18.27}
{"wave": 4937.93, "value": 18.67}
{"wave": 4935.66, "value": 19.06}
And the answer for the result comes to -0.01 mag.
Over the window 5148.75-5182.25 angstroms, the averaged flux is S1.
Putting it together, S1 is 18.7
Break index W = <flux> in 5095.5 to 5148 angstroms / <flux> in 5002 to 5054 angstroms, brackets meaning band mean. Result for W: 1.0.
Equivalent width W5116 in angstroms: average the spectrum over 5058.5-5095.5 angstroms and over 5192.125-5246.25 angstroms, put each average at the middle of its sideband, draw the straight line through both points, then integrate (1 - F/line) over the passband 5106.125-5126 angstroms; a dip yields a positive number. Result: 0.1 angstroms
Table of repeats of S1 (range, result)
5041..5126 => 19.3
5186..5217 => 18.7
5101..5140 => 18.9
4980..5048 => 19.7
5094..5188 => 18.8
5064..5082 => 19.4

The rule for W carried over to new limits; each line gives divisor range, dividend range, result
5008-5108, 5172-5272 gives 0.92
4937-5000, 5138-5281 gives 0.97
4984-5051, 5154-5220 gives 0.95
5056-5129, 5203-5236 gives 0.95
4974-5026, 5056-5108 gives 0.98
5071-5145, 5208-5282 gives 0.93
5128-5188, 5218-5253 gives 0.94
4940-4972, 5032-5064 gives 1.05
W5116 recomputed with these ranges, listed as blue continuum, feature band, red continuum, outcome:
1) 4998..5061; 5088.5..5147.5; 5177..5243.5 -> 0.3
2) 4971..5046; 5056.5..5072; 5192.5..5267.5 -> -0.4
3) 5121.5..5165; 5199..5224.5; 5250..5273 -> -1.3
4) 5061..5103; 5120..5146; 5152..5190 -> 0.1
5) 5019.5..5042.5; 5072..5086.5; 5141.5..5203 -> -0.2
